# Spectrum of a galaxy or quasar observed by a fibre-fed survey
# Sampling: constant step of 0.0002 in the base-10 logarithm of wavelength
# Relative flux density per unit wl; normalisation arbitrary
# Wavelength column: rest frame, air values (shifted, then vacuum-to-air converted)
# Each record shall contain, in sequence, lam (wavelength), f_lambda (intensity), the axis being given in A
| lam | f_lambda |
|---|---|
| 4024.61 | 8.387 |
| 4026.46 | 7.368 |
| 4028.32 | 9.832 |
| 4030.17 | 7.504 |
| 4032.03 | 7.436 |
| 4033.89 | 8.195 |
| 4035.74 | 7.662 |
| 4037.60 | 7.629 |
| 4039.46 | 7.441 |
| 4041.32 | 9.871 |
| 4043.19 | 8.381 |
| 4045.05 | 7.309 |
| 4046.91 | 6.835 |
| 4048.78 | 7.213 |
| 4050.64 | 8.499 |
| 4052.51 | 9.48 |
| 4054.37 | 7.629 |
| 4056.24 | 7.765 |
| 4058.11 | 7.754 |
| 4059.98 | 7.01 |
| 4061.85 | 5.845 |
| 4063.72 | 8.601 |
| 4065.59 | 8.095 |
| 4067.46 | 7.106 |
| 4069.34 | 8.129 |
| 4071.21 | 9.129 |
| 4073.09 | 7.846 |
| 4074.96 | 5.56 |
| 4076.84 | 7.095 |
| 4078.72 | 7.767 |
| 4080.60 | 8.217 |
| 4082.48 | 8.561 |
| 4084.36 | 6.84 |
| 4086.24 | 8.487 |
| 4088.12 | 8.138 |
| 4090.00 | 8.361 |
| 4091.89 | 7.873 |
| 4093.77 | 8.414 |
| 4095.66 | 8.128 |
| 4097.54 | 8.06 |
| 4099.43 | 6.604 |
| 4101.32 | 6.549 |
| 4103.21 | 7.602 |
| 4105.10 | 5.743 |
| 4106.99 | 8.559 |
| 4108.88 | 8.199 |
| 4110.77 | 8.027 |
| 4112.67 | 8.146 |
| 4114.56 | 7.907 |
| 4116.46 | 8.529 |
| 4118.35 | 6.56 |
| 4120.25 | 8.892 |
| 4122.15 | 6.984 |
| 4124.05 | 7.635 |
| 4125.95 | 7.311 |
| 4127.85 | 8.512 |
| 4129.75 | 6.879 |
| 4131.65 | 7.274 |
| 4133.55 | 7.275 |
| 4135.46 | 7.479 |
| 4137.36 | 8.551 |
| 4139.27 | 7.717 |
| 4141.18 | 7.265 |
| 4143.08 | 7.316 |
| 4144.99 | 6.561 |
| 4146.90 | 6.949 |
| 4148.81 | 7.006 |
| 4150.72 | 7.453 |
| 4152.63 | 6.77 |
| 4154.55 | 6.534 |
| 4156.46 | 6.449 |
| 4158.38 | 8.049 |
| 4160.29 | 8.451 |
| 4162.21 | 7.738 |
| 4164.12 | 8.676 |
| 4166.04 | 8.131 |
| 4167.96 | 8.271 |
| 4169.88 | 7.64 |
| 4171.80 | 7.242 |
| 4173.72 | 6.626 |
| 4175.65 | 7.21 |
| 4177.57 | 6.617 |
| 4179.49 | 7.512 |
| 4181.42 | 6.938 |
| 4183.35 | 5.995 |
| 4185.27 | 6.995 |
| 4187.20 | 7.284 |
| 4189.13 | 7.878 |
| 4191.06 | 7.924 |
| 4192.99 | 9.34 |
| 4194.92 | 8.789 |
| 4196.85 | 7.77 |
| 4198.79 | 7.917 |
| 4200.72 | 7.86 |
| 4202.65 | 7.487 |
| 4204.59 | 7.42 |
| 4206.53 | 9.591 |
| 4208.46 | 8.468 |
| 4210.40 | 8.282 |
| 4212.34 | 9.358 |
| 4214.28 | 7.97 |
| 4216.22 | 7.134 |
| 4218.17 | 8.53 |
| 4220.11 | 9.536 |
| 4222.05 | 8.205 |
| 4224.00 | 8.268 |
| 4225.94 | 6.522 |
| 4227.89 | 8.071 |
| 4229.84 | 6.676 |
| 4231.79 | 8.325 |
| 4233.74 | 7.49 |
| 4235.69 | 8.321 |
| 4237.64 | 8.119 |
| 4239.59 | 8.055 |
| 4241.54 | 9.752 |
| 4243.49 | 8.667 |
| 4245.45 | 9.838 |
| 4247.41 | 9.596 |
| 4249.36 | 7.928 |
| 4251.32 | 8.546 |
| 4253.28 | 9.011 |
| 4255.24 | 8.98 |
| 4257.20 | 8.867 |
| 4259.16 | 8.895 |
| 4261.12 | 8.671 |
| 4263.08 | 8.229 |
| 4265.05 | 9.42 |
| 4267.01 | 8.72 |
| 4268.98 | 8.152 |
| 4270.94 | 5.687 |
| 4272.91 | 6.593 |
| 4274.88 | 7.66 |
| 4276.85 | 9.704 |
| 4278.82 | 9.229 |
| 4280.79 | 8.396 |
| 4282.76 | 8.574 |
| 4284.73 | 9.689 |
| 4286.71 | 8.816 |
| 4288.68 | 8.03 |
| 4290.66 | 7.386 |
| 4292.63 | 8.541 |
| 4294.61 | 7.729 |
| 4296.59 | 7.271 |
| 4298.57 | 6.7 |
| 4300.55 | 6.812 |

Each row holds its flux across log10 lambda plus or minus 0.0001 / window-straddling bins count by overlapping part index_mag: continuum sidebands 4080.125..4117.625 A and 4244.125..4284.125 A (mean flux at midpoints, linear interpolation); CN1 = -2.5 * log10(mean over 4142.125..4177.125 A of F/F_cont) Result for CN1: 0.10 mag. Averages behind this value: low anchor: 7.84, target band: 7.38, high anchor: 8.55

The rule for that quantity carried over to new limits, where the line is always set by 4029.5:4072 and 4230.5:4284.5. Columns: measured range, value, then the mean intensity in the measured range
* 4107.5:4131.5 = 0.04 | 7.79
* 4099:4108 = 0.14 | 7.04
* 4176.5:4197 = 0.10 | 7.54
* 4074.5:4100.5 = 0.03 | 7.76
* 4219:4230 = 0.06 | 7.98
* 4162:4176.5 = 0.07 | 7.69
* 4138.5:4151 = 0.14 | 7.16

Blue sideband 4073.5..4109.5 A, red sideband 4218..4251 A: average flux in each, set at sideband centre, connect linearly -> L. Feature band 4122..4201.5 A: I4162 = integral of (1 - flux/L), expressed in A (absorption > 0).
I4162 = 4.8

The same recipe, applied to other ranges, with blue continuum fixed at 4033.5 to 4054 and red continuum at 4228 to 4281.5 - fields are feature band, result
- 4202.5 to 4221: -0.2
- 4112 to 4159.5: 4.4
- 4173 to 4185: 2.1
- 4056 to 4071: 0.9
